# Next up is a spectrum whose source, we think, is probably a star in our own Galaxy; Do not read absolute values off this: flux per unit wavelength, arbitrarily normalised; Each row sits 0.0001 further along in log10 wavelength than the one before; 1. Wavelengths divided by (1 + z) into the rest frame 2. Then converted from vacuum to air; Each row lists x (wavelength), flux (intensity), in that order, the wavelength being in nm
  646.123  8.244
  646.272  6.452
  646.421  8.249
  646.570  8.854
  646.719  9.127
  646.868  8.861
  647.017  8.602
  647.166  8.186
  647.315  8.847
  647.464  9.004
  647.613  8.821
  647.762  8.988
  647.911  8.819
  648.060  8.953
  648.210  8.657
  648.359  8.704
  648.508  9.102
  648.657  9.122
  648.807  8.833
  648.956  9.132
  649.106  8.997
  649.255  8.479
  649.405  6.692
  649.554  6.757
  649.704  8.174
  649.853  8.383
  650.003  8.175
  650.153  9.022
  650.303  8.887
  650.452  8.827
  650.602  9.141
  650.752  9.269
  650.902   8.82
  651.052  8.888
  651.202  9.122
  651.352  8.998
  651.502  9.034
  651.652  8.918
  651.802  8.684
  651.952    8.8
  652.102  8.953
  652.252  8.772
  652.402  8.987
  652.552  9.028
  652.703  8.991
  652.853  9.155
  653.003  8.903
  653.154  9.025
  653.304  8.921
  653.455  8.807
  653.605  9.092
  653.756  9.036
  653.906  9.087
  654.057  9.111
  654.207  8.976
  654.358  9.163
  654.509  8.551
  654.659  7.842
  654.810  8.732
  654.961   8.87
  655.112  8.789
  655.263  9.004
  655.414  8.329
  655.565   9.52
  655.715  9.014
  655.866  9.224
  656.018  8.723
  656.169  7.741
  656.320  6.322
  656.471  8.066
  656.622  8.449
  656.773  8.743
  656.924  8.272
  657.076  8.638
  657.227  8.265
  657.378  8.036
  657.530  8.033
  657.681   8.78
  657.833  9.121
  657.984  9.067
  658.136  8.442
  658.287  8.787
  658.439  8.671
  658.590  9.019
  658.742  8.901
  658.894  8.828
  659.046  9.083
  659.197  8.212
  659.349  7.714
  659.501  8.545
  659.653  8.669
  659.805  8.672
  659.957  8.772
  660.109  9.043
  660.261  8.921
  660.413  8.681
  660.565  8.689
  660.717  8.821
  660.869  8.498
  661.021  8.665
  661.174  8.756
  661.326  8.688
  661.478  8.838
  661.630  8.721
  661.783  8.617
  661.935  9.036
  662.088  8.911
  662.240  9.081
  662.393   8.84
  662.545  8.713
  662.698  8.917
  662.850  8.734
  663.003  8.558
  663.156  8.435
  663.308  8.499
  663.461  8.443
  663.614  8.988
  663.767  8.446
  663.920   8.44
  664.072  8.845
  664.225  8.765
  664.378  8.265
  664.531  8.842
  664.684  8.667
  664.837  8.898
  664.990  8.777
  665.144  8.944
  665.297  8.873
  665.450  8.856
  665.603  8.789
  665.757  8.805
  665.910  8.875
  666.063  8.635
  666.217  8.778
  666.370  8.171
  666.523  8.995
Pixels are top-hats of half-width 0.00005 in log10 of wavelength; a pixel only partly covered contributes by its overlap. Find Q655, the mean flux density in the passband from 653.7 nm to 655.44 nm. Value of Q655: 8.8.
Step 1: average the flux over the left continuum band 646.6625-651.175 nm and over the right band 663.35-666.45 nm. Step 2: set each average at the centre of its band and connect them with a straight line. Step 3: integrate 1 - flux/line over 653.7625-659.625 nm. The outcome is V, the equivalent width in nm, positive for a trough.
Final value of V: 0.06 nm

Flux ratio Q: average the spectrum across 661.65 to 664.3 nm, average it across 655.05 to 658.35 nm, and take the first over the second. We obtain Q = 1.02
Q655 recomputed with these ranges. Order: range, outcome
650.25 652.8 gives 8.95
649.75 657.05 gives 8.77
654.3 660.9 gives 8.6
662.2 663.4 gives 8.71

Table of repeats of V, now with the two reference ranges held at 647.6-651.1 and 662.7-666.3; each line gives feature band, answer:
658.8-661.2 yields 0.01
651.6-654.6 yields -0.10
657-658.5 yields 0.02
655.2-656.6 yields 0.04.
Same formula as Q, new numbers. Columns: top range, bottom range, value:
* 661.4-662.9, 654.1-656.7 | 1.03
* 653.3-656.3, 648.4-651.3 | 1.02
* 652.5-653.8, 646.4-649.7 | 1.04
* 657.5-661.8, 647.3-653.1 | 0.99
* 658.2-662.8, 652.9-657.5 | 1.01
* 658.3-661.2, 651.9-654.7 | 0.97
